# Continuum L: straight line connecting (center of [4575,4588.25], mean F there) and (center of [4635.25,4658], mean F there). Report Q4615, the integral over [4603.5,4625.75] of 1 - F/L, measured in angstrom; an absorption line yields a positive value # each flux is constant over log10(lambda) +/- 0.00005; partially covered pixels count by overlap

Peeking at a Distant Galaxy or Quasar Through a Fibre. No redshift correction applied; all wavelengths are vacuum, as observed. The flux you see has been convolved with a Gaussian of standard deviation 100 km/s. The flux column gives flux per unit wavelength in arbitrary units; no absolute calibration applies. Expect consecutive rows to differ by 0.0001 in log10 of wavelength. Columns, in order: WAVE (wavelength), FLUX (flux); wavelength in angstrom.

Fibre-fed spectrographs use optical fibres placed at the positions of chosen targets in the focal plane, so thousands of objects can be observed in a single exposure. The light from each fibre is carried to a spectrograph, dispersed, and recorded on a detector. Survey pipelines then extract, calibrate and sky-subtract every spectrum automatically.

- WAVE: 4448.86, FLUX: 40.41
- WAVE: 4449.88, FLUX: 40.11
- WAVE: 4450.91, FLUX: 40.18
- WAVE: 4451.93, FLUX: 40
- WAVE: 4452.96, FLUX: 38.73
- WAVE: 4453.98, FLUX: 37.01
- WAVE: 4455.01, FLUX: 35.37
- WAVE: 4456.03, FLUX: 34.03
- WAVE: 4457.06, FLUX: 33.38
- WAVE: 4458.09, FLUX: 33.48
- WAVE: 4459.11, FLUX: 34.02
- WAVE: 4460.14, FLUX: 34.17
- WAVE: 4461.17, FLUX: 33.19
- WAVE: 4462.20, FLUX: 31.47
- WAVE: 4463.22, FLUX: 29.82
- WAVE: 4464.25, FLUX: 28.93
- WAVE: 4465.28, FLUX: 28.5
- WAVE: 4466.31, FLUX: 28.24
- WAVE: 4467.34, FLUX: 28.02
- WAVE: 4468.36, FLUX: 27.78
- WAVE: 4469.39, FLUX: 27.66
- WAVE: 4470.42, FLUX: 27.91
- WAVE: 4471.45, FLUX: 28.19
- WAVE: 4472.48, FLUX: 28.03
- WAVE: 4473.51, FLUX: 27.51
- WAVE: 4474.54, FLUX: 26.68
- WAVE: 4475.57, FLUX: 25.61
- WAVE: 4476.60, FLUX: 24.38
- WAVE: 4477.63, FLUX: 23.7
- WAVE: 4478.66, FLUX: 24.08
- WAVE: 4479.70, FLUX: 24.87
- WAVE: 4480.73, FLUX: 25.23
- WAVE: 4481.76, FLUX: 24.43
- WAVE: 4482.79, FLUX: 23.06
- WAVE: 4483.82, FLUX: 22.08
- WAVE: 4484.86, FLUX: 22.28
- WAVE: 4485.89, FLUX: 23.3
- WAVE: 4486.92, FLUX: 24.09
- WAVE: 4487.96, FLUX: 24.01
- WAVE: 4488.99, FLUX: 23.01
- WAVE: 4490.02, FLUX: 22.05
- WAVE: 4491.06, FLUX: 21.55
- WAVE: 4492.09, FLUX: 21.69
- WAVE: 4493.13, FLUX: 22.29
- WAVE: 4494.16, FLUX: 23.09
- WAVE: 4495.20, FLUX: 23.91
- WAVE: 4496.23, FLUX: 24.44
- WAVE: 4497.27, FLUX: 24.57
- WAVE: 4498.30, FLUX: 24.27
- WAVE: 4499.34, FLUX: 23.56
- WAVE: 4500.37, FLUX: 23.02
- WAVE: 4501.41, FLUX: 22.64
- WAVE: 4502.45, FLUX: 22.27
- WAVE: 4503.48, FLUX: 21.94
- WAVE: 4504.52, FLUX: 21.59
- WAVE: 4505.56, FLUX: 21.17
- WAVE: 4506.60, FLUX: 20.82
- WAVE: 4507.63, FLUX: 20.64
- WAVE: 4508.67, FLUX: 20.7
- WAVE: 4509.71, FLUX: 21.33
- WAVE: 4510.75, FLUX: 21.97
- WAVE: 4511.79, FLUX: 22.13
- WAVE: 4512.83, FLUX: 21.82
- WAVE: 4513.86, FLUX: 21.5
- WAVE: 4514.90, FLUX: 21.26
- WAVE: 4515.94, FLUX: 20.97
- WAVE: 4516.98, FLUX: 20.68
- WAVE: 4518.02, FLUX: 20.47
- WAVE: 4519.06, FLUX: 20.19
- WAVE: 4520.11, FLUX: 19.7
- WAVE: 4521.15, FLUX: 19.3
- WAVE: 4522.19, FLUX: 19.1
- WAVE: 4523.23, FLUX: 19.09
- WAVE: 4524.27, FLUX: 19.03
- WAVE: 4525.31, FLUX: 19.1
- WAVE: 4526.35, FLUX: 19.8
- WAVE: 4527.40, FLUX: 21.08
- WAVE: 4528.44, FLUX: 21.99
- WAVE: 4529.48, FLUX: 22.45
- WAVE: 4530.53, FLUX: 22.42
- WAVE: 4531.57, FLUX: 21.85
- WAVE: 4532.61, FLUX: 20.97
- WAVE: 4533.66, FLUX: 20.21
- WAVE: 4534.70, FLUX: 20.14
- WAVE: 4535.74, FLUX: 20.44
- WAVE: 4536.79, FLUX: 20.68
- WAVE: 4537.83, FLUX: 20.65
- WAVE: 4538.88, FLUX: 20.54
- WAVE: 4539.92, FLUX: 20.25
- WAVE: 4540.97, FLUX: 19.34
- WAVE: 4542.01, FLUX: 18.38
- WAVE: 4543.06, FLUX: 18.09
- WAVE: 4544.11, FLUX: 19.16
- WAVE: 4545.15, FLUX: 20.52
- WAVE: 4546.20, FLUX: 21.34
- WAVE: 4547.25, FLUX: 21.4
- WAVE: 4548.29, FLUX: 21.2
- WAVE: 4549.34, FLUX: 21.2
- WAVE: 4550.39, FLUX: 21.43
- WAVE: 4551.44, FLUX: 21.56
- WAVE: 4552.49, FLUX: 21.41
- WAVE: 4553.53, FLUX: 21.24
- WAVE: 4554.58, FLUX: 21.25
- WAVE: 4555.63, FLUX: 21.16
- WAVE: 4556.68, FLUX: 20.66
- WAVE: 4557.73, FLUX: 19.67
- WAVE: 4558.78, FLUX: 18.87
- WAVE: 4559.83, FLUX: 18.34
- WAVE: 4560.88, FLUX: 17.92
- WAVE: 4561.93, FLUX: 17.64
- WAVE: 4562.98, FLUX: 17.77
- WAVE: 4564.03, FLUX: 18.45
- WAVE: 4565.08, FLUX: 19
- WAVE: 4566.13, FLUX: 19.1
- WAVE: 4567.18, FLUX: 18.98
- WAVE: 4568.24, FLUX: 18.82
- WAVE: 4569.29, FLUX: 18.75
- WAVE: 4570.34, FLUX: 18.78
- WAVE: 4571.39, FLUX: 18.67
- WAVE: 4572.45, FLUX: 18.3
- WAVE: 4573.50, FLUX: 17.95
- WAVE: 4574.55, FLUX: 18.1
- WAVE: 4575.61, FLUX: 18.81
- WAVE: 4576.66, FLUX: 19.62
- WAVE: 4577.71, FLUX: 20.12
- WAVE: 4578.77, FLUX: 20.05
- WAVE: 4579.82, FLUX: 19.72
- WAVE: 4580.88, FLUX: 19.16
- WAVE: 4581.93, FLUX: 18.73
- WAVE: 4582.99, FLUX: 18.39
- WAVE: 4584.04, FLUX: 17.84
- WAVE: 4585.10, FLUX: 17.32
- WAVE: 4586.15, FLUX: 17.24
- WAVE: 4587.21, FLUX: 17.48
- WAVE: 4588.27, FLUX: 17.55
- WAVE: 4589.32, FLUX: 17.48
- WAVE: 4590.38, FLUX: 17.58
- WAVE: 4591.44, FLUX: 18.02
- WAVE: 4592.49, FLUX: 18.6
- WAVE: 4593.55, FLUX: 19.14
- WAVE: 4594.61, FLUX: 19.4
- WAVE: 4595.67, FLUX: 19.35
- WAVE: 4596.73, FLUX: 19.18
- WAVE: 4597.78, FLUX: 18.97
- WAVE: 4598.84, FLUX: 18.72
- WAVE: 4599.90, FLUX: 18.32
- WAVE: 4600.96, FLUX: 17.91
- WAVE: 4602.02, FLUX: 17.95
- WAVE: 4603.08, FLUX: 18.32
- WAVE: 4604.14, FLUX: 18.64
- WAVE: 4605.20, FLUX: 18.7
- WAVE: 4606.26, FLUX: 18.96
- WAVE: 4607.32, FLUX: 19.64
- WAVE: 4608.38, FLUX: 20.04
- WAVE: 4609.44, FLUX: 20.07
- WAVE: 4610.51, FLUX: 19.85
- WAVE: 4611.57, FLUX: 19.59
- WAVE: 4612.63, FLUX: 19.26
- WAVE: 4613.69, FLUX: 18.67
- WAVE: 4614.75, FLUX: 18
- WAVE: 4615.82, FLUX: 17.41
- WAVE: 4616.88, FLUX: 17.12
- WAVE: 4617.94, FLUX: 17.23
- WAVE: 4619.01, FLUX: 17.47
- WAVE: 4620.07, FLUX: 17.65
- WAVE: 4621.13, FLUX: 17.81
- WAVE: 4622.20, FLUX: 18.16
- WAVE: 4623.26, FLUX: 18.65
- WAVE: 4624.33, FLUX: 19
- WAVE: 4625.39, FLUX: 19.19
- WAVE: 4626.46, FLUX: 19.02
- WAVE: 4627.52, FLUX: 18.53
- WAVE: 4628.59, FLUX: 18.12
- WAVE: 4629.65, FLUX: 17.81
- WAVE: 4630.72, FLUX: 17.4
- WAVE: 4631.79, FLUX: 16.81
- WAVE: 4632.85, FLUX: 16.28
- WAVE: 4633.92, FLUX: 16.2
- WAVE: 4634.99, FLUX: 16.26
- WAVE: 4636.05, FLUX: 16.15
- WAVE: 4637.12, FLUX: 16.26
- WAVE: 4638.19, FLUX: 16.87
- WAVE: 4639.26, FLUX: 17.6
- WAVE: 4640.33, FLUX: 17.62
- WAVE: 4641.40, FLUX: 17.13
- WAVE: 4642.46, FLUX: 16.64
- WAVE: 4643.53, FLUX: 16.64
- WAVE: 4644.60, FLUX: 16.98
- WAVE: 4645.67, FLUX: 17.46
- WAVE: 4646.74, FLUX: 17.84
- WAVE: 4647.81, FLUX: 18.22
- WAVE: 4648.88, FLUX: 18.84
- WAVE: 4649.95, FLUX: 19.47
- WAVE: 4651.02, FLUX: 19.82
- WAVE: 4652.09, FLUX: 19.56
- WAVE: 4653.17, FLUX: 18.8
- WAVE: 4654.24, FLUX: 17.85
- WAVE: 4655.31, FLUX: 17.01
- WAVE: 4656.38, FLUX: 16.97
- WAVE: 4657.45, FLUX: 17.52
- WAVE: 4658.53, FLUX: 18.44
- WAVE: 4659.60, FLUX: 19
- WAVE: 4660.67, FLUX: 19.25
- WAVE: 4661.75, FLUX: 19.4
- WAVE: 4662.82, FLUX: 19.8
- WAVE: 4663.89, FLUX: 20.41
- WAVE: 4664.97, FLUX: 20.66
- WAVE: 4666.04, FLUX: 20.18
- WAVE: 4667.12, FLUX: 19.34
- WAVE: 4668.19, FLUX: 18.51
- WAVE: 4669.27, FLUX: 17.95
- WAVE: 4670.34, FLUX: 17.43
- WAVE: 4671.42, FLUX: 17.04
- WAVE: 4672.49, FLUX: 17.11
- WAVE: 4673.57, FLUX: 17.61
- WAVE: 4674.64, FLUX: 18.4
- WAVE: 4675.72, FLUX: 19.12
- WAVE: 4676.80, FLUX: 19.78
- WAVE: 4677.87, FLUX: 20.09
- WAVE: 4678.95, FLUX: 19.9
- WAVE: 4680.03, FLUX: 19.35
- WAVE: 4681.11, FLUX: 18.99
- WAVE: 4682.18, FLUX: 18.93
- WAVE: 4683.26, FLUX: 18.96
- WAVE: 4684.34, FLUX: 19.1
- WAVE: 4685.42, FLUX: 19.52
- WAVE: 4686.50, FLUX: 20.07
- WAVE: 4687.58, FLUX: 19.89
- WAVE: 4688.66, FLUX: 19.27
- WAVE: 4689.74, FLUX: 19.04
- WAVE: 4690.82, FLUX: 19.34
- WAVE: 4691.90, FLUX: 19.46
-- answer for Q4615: -0.6 angstrom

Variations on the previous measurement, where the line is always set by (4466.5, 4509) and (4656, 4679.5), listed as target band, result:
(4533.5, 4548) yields 1.5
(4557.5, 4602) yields 5.8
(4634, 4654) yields 1.9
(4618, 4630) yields 1.1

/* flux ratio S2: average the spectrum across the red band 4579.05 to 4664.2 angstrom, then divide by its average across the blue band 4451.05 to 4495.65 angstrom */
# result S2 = 0.66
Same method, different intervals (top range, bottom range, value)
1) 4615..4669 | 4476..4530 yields 0.82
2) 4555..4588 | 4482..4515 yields 0.83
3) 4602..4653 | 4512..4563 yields 0.89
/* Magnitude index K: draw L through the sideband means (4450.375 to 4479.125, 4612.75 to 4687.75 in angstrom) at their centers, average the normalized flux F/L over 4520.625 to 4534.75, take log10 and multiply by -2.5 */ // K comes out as 0.279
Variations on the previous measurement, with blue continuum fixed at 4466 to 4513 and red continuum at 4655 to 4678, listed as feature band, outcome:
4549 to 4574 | 0.122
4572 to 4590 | 0.149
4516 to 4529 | 0.146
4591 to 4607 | 0.108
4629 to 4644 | 0.162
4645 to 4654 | 0.028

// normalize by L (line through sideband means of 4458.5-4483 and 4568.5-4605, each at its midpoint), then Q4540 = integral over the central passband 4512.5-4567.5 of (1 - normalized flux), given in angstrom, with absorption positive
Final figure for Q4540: 5.0 angstrom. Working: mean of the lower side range 27.8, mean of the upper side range 18.5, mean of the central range 20.2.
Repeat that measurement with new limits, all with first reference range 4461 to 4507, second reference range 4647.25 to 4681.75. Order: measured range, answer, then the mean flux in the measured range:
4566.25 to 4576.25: 1.51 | 18.6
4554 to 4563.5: 1.31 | 19.3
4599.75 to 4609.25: 0.93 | 18.8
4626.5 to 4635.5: 1.20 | 17.3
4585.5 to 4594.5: 1.42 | 18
